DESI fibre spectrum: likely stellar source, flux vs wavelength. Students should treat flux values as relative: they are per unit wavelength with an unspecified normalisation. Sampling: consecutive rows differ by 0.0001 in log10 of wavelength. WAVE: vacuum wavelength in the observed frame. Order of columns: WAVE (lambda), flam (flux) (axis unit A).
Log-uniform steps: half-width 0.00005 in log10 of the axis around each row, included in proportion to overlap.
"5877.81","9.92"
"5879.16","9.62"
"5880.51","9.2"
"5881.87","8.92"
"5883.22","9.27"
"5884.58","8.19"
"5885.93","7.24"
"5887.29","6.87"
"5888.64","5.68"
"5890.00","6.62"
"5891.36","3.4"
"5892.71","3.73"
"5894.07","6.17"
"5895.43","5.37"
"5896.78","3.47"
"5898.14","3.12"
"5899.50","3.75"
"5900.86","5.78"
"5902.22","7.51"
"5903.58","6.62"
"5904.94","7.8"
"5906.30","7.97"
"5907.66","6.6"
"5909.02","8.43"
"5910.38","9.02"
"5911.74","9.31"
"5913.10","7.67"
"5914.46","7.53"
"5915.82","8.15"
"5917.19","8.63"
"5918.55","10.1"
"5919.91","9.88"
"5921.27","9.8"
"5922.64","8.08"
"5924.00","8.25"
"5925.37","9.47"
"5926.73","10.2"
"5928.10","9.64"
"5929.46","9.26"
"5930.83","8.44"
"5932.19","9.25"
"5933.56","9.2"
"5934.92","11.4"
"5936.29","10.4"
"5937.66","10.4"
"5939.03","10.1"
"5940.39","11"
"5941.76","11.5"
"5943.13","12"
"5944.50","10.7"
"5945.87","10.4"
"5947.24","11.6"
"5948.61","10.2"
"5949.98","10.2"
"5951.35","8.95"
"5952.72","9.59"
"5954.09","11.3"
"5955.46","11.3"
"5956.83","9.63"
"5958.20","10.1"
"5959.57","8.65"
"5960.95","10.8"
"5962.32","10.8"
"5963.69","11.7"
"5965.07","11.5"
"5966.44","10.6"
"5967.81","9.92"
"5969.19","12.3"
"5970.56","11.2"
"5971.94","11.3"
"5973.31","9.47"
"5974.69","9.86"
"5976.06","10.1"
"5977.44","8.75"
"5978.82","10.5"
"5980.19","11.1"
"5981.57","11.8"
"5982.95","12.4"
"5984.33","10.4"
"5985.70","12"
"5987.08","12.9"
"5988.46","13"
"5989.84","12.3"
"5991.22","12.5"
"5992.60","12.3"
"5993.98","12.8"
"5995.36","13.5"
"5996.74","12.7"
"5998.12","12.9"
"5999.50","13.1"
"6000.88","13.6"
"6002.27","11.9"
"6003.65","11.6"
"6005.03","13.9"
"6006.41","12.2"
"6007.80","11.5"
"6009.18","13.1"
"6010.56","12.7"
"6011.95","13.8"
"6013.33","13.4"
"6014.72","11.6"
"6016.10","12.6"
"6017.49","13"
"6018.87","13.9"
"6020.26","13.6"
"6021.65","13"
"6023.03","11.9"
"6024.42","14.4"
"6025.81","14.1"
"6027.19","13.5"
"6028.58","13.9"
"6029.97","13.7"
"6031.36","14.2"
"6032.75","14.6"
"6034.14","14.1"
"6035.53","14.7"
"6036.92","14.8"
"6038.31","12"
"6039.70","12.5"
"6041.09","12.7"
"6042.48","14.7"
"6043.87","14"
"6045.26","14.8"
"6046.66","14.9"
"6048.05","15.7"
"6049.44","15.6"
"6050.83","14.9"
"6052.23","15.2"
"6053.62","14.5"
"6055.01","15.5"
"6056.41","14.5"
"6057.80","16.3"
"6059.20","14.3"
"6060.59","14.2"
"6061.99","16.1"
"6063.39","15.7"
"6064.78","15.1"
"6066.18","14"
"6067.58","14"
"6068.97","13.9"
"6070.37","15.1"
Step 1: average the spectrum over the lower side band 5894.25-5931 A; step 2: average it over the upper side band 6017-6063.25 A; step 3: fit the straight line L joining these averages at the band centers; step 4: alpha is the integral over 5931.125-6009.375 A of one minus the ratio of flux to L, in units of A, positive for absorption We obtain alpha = -4.1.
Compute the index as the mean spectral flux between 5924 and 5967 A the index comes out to 10.3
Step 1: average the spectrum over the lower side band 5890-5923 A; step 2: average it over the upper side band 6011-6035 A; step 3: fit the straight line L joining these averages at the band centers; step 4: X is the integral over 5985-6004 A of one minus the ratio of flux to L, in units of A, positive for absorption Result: -1.25 A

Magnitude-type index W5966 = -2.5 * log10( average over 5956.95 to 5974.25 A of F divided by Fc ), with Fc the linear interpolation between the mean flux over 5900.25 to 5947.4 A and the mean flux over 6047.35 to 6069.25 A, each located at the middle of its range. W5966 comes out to 0.03 mag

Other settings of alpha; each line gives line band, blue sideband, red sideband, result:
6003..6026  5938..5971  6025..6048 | 0.30 A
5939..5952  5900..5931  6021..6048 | -1.23 A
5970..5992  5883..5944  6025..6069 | 0.16 A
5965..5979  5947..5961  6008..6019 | 0.65 A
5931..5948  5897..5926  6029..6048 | -2.76 A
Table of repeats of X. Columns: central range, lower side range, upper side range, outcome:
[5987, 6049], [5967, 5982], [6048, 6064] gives -1.6 A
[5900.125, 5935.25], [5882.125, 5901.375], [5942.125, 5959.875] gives -3.7 A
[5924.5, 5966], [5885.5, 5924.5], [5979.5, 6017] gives -4.4 A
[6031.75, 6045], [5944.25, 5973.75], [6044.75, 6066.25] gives 0.4 A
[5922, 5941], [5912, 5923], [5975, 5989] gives -0.7 A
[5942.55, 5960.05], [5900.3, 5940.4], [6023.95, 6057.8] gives -0.2 A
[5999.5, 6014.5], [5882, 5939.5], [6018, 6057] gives -0.2 A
